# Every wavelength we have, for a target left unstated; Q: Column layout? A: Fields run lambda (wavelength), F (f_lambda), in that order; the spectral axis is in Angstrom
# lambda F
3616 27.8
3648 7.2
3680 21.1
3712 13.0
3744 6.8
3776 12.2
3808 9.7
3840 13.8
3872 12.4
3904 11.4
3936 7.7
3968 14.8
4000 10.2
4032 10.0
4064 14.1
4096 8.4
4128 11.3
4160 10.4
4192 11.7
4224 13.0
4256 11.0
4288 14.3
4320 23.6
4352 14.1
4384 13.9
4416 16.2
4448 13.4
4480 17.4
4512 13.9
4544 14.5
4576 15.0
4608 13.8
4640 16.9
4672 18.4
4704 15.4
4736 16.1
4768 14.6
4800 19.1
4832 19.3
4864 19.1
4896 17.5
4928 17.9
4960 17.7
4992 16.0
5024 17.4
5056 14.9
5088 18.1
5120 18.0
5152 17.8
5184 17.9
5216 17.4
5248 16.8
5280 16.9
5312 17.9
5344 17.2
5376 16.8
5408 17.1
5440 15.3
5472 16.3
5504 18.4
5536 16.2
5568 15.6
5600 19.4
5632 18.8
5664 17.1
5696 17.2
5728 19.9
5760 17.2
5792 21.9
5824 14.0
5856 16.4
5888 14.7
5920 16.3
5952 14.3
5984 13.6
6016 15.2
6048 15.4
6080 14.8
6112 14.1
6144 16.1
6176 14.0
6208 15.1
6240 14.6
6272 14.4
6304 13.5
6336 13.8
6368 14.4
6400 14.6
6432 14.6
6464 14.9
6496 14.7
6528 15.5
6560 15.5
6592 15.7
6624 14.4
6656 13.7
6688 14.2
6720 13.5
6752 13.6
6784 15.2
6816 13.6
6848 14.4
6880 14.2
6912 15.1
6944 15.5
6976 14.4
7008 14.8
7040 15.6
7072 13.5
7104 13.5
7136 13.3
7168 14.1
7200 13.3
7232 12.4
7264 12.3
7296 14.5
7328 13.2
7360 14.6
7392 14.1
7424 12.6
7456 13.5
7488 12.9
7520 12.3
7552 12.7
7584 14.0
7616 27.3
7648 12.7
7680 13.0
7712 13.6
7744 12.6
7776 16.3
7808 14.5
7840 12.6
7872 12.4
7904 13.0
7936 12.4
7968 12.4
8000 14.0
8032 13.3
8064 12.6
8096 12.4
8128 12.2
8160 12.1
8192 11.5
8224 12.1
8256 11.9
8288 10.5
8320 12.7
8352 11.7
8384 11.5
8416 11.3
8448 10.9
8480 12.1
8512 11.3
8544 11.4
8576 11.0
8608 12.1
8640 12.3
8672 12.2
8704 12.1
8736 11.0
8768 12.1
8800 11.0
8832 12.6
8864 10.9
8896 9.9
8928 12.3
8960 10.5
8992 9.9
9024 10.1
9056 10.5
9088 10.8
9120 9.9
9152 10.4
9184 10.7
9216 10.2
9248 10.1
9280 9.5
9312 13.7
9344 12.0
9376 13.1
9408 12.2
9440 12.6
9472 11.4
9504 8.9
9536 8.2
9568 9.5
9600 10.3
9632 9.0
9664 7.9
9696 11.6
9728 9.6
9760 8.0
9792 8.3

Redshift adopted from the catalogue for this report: 0.16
